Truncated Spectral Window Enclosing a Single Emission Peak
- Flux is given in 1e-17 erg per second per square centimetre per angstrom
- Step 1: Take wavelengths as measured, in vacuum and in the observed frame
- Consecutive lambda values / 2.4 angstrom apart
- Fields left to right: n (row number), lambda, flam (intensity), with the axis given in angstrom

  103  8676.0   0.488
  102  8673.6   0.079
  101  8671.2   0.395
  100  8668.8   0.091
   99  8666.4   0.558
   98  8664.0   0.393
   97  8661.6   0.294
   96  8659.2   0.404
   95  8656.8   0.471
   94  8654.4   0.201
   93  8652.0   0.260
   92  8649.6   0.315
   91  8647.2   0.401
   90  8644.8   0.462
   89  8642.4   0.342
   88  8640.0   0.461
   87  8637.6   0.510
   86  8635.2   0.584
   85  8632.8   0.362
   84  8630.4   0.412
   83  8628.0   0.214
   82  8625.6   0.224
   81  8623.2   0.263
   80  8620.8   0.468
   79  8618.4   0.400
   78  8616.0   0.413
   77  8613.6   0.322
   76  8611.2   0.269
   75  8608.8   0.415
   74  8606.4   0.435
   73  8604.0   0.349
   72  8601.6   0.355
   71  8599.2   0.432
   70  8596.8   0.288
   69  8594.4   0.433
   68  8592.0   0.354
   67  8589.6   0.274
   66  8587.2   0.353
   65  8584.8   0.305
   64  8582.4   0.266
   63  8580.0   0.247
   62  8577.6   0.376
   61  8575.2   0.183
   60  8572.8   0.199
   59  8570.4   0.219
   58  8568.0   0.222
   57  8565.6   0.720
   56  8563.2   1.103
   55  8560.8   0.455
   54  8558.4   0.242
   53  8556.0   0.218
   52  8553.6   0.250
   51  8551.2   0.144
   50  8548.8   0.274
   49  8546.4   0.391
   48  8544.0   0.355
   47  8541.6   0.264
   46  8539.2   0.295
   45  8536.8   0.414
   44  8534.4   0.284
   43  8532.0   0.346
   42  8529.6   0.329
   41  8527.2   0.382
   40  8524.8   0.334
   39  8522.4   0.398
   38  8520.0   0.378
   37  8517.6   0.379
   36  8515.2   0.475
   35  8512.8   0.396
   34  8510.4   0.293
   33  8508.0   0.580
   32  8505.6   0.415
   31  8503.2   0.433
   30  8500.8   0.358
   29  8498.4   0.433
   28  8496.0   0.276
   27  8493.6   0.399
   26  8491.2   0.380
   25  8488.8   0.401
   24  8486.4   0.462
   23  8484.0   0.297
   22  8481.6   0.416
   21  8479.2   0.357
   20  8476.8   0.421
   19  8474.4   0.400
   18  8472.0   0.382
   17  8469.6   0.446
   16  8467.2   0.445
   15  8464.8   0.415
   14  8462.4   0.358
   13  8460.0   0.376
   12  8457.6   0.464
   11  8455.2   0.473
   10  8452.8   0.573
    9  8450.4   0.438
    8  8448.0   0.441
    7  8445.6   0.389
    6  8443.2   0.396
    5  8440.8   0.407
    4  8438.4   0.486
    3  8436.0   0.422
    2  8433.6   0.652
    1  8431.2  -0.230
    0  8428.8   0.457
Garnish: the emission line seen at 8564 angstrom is Hgamma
